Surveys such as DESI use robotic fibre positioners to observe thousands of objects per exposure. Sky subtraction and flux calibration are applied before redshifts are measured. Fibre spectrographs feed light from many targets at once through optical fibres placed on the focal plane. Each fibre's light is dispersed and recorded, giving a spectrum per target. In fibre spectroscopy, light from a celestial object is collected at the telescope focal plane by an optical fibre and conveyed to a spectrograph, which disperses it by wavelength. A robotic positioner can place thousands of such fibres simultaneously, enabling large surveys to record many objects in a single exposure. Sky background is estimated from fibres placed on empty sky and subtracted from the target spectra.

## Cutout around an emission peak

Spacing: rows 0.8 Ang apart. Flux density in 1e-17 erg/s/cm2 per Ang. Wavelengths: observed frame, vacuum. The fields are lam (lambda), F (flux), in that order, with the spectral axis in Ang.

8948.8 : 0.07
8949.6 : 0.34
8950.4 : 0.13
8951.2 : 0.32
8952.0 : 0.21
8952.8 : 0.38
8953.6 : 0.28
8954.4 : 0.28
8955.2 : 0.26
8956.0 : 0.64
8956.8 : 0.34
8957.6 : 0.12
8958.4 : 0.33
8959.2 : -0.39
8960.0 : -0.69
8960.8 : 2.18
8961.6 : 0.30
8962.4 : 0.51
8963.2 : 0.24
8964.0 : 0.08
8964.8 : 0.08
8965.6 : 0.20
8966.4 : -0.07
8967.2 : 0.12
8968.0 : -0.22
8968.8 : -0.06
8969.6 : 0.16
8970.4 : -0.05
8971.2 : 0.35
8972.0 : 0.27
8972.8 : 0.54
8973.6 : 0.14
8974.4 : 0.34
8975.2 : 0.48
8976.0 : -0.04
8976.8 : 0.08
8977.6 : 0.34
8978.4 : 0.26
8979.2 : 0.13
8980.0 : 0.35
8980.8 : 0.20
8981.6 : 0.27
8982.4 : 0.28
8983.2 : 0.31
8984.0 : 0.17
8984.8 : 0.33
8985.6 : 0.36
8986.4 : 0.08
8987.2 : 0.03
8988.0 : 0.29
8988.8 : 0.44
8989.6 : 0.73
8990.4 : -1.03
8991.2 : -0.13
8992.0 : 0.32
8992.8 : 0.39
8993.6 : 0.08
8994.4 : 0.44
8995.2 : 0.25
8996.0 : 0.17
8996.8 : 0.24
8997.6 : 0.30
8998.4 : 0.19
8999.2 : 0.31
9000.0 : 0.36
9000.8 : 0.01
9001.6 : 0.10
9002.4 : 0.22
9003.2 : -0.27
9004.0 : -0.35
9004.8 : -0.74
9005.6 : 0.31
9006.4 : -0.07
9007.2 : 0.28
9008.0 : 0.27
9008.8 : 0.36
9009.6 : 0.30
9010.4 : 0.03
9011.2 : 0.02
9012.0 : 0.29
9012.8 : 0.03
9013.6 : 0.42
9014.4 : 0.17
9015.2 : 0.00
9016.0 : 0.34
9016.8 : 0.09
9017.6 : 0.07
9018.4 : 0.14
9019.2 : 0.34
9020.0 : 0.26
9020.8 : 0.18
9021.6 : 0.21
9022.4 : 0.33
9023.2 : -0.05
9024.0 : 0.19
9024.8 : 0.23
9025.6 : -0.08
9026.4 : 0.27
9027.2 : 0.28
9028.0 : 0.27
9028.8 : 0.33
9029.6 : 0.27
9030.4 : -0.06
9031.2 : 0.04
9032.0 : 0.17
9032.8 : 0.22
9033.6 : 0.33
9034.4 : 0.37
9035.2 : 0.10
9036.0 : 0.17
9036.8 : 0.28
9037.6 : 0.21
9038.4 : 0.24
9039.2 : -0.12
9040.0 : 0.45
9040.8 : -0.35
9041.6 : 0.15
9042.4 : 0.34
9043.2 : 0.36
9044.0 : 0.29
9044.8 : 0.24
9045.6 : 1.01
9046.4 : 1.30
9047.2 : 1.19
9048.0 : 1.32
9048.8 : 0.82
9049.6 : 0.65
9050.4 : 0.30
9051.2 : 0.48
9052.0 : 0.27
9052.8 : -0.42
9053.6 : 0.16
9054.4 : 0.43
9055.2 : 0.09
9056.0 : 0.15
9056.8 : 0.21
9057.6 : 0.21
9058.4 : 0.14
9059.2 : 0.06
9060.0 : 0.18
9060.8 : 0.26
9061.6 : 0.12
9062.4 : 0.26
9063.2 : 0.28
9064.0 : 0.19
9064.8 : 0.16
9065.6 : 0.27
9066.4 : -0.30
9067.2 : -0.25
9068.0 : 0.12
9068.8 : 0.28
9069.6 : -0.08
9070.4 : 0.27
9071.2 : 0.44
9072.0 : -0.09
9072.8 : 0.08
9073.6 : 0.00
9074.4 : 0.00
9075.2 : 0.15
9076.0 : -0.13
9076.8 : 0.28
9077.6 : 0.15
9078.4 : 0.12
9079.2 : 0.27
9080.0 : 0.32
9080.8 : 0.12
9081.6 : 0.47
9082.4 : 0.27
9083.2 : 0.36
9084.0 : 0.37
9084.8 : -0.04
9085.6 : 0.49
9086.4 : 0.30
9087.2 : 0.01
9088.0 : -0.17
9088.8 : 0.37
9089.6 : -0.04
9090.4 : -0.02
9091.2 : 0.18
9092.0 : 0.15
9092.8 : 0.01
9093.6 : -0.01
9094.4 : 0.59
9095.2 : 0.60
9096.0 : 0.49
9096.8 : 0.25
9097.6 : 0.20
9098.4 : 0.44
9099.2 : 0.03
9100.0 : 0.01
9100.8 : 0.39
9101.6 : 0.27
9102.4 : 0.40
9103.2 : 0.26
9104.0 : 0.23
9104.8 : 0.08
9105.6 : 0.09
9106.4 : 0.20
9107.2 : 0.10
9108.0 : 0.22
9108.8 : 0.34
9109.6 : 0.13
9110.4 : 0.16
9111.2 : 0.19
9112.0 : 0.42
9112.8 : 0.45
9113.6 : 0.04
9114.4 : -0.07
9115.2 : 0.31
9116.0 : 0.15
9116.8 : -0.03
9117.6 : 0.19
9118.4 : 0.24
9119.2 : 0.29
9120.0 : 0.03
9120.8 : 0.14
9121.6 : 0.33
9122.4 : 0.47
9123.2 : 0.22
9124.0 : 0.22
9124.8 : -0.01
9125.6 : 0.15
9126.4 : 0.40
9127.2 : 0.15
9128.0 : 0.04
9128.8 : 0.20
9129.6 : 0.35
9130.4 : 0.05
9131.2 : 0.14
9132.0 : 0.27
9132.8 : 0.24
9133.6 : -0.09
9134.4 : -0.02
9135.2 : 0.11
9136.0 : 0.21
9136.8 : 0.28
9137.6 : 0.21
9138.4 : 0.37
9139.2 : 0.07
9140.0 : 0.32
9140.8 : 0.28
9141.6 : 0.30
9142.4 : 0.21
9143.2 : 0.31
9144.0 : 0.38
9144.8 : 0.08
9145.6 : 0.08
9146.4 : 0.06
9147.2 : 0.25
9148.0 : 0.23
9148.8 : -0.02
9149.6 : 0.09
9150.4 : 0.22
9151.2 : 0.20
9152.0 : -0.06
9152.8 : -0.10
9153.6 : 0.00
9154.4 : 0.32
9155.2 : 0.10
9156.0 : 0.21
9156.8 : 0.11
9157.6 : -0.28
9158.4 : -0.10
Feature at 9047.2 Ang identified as H-beta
